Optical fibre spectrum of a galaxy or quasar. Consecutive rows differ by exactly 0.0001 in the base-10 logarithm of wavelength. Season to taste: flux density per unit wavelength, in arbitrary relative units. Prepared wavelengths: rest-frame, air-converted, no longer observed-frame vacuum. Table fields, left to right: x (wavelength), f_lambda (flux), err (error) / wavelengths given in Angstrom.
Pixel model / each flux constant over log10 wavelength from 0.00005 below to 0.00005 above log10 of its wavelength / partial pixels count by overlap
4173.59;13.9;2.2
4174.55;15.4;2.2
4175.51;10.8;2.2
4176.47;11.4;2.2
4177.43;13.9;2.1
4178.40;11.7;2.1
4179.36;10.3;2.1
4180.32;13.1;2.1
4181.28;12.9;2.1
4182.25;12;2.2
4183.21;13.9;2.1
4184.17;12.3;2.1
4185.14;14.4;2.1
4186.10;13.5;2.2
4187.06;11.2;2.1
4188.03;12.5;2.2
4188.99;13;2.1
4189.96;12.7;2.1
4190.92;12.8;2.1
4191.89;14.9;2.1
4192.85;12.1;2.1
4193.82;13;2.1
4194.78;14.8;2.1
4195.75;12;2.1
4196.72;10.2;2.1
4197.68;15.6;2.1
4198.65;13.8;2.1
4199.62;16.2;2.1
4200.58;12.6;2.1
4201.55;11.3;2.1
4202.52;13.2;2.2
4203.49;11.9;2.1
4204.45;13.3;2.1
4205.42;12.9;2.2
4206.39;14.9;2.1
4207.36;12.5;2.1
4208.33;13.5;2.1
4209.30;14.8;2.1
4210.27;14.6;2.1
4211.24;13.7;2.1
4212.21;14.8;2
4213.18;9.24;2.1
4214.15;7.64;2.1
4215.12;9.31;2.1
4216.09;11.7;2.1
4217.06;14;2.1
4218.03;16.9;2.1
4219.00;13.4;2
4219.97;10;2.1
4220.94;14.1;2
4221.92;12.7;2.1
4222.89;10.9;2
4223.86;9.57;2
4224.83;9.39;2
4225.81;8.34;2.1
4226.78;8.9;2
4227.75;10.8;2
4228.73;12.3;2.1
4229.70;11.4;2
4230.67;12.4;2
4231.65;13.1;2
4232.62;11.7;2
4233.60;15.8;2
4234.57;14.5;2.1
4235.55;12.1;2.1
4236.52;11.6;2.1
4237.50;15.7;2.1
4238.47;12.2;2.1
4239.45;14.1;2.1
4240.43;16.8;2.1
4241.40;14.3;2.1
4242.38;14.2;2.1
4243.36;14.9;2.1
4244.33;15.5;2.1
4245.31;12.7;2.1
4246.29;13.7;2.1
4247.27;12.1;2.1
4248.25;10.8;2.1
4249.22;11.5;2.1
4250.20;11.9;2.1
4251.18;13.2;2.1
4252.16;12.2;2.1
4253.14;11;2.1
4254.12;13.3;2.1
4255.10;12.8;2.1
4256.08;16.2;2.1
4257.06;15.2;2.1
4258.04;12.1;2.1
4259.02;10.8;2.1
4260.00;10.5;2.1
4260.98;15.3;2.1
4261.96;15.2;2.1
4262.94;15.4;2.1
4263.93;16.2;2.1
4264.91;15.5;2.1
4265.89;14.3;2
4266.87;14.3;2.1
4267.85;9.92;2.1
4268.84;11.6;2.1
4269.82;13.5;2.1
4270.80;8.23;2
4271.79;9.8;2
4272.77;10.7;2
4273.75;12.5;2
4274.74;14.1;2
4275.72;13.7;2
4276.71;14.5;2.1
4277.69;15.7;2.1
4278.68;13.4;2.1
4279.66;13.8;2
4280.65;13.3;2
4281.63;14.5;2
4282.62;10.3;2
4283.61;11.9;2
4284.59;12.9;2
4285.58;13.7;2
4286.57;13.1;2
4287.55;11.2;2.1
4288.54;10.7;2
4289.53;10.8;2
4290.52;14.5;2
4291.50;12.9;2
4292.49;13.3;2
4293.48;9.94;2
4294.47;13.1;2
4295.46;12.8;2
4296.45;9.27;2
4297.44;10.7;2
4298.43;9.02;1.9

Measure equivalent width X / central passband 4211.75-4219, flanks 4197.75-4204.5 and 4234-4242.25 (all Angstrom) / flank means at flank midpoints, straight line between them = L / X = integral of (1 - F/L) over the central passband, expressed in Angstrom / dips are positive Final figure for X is 0.8 Angstrom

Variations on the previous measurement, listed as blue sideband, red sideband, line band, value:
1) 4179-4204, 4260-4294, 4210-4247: 0.99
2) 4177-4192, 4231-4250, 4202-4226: 1.47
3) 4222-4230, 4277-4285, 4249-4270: -2.04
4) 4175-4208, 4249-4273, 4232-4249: -1.03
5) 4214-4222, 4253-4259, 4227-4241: -0.34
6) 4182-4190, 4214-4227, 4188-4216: -1.64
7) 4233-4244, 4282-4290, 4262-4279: -0.76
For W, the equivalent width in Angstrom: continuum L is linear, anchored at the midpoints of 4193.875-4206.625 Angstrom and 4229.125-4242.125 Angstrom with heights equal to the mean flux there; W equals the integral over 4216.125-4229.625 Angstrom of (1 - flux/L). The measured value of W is 1.8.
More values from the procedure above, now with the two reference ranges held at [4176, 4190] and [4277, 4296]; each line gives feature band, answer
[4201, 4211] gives -0.5 Angstrom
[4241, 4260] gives -0.5 Angstrom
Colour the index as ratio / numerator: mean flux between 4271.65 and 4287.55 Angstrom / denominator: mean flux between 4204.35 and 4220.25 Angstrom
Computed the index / 1.02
